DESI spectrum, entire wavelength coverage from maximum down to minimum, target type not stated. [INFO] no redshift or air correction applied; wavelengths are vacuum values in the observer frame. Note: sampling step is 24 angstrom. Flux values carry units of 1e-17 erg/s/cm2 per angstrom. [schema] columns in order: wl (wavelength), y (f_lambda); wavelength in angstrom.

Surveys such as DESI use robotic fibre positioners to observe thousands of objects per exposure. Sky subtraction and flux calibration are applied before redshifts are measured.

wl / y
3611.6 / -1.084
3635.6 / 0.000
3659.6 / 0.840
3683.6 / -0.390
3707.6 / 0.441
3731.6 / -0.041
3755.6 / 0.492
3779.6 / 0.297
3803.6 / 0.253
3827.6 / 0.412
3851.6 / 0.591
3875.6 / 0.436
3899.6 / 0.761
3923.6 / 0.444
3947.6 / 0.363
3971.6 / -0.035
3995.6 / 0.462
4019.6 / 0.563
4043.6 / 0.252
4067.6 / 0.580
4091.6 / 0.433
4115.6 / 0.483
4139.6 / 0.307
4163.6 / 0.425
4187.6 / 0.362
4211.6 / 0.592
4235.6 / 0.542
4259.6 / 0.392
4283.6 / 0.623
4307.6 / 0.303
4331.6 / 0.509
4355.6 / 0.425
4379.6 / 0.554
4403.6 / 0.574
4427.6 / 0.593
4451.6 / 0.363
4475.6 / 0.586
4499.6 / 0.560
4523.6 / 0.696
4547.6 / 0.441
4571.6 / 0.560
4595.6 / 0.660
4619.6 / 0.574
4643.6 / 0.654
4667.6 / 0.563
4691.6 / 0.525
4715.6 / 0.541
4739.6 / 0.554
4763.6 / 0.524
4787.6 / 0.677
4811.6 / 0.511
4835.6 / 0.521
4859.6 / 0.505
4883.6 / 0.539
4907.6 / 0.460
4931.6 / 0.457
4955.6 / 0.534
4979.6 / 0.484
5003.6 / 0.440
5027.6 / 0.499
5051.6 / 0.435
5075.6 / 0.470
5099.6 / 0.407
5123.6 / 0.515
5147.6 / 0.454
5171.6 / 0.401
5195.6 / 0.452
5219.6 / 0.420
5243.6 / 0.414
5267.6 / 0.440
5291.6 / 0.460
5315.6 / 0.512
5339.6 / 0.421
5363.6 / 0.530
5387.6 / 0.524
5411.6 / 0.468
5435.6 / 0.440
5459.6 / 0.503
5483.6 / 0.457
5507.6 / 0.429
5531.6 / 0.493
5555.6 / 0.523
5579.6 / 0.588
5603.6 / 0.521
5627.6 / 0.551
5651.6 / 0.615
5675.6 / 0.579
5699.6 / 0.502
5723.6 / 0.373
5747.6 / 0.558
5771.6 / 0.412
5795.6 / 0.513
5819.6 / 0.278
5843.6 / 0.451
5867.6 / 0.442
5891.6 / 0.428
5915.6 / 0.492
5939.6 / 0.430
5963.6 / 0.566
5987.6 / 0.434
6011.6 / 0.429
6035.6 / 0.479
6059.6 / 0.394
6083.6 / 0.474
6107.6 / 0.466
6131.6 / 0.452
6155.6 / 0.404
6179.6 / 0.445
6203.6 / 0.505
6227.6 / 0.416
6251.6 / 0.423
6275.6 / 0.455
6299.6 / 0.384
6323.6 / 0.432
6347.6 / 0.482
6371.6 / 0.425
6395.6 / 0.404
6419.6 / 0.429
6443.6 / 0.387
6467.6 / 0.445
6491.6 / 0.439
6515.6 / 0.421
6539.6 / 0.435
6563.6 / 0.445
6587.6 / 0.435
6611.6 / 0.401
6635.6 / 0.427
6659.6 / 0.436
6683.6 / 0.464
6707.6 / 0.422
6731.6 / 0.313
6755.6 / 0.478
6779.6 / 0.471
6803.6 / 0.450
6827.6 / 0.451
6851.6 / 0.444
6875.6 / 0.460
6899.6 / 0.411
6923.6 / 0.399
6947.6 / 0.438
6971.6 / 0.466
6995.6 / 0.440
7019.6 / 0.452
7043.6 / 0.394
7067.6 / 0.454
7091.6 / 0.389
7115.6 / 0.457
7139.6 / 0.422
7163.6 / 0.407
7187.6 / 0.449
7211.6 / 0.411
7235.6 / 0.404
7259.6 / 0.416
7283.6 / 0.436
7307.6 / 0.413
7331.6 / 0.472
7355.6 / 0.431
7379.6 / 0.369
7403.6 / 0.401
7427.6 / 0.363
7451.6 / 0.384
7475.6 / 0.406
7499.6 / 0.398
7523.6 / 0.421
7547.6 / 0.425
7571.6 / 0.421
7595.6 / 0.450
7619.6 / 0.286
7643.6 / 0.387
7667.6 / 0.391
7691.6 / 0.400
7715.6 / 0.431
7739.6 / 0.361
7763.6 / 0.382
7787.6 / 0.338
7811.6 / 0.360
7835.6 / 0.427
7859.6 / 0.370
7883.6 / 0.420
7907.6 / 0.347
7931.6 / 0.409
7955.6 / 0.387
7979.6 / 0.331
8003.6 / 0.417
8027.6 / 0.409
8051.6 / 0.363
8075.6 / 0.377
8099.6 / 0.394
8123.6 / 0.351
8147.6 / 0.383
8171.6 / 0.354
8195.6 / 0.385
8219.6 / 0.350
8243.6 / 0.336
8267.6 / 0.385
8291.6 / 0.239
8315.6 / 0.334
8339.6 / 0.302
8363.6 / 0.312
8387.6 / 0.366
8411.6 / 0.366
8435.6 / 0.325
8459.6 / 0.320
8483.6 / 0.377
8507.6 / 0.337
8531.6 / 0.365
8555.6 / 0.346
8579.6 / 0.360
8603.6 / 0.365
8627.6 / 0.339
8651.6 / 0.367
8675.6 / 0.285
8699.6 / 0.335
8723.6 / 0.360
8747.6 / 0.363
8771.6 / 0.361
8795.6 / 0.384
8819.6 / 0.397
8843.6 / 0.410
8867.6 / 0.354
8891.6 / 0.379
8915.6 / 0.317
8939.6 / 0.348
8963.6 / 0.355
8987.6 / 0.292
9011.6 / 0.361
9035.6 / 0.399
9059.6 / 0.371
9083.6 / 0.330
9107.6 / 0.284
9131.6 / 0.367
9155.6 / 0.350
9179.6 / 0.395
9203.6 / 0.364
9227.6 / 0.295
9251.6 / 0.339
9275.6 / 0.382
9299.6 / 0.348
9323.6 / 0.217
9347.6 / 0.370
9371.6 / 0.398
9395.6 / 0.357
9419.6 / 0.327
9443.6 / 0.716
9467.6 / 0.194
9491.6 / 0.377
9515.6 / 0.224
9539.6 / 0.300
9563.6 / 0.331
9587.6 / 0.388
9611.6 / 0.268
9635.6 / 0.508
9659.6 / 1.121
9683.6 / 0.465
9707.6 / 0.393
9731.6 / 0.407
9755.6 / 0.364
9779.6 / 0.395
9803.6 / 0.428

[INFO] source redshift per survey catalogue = 1.59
